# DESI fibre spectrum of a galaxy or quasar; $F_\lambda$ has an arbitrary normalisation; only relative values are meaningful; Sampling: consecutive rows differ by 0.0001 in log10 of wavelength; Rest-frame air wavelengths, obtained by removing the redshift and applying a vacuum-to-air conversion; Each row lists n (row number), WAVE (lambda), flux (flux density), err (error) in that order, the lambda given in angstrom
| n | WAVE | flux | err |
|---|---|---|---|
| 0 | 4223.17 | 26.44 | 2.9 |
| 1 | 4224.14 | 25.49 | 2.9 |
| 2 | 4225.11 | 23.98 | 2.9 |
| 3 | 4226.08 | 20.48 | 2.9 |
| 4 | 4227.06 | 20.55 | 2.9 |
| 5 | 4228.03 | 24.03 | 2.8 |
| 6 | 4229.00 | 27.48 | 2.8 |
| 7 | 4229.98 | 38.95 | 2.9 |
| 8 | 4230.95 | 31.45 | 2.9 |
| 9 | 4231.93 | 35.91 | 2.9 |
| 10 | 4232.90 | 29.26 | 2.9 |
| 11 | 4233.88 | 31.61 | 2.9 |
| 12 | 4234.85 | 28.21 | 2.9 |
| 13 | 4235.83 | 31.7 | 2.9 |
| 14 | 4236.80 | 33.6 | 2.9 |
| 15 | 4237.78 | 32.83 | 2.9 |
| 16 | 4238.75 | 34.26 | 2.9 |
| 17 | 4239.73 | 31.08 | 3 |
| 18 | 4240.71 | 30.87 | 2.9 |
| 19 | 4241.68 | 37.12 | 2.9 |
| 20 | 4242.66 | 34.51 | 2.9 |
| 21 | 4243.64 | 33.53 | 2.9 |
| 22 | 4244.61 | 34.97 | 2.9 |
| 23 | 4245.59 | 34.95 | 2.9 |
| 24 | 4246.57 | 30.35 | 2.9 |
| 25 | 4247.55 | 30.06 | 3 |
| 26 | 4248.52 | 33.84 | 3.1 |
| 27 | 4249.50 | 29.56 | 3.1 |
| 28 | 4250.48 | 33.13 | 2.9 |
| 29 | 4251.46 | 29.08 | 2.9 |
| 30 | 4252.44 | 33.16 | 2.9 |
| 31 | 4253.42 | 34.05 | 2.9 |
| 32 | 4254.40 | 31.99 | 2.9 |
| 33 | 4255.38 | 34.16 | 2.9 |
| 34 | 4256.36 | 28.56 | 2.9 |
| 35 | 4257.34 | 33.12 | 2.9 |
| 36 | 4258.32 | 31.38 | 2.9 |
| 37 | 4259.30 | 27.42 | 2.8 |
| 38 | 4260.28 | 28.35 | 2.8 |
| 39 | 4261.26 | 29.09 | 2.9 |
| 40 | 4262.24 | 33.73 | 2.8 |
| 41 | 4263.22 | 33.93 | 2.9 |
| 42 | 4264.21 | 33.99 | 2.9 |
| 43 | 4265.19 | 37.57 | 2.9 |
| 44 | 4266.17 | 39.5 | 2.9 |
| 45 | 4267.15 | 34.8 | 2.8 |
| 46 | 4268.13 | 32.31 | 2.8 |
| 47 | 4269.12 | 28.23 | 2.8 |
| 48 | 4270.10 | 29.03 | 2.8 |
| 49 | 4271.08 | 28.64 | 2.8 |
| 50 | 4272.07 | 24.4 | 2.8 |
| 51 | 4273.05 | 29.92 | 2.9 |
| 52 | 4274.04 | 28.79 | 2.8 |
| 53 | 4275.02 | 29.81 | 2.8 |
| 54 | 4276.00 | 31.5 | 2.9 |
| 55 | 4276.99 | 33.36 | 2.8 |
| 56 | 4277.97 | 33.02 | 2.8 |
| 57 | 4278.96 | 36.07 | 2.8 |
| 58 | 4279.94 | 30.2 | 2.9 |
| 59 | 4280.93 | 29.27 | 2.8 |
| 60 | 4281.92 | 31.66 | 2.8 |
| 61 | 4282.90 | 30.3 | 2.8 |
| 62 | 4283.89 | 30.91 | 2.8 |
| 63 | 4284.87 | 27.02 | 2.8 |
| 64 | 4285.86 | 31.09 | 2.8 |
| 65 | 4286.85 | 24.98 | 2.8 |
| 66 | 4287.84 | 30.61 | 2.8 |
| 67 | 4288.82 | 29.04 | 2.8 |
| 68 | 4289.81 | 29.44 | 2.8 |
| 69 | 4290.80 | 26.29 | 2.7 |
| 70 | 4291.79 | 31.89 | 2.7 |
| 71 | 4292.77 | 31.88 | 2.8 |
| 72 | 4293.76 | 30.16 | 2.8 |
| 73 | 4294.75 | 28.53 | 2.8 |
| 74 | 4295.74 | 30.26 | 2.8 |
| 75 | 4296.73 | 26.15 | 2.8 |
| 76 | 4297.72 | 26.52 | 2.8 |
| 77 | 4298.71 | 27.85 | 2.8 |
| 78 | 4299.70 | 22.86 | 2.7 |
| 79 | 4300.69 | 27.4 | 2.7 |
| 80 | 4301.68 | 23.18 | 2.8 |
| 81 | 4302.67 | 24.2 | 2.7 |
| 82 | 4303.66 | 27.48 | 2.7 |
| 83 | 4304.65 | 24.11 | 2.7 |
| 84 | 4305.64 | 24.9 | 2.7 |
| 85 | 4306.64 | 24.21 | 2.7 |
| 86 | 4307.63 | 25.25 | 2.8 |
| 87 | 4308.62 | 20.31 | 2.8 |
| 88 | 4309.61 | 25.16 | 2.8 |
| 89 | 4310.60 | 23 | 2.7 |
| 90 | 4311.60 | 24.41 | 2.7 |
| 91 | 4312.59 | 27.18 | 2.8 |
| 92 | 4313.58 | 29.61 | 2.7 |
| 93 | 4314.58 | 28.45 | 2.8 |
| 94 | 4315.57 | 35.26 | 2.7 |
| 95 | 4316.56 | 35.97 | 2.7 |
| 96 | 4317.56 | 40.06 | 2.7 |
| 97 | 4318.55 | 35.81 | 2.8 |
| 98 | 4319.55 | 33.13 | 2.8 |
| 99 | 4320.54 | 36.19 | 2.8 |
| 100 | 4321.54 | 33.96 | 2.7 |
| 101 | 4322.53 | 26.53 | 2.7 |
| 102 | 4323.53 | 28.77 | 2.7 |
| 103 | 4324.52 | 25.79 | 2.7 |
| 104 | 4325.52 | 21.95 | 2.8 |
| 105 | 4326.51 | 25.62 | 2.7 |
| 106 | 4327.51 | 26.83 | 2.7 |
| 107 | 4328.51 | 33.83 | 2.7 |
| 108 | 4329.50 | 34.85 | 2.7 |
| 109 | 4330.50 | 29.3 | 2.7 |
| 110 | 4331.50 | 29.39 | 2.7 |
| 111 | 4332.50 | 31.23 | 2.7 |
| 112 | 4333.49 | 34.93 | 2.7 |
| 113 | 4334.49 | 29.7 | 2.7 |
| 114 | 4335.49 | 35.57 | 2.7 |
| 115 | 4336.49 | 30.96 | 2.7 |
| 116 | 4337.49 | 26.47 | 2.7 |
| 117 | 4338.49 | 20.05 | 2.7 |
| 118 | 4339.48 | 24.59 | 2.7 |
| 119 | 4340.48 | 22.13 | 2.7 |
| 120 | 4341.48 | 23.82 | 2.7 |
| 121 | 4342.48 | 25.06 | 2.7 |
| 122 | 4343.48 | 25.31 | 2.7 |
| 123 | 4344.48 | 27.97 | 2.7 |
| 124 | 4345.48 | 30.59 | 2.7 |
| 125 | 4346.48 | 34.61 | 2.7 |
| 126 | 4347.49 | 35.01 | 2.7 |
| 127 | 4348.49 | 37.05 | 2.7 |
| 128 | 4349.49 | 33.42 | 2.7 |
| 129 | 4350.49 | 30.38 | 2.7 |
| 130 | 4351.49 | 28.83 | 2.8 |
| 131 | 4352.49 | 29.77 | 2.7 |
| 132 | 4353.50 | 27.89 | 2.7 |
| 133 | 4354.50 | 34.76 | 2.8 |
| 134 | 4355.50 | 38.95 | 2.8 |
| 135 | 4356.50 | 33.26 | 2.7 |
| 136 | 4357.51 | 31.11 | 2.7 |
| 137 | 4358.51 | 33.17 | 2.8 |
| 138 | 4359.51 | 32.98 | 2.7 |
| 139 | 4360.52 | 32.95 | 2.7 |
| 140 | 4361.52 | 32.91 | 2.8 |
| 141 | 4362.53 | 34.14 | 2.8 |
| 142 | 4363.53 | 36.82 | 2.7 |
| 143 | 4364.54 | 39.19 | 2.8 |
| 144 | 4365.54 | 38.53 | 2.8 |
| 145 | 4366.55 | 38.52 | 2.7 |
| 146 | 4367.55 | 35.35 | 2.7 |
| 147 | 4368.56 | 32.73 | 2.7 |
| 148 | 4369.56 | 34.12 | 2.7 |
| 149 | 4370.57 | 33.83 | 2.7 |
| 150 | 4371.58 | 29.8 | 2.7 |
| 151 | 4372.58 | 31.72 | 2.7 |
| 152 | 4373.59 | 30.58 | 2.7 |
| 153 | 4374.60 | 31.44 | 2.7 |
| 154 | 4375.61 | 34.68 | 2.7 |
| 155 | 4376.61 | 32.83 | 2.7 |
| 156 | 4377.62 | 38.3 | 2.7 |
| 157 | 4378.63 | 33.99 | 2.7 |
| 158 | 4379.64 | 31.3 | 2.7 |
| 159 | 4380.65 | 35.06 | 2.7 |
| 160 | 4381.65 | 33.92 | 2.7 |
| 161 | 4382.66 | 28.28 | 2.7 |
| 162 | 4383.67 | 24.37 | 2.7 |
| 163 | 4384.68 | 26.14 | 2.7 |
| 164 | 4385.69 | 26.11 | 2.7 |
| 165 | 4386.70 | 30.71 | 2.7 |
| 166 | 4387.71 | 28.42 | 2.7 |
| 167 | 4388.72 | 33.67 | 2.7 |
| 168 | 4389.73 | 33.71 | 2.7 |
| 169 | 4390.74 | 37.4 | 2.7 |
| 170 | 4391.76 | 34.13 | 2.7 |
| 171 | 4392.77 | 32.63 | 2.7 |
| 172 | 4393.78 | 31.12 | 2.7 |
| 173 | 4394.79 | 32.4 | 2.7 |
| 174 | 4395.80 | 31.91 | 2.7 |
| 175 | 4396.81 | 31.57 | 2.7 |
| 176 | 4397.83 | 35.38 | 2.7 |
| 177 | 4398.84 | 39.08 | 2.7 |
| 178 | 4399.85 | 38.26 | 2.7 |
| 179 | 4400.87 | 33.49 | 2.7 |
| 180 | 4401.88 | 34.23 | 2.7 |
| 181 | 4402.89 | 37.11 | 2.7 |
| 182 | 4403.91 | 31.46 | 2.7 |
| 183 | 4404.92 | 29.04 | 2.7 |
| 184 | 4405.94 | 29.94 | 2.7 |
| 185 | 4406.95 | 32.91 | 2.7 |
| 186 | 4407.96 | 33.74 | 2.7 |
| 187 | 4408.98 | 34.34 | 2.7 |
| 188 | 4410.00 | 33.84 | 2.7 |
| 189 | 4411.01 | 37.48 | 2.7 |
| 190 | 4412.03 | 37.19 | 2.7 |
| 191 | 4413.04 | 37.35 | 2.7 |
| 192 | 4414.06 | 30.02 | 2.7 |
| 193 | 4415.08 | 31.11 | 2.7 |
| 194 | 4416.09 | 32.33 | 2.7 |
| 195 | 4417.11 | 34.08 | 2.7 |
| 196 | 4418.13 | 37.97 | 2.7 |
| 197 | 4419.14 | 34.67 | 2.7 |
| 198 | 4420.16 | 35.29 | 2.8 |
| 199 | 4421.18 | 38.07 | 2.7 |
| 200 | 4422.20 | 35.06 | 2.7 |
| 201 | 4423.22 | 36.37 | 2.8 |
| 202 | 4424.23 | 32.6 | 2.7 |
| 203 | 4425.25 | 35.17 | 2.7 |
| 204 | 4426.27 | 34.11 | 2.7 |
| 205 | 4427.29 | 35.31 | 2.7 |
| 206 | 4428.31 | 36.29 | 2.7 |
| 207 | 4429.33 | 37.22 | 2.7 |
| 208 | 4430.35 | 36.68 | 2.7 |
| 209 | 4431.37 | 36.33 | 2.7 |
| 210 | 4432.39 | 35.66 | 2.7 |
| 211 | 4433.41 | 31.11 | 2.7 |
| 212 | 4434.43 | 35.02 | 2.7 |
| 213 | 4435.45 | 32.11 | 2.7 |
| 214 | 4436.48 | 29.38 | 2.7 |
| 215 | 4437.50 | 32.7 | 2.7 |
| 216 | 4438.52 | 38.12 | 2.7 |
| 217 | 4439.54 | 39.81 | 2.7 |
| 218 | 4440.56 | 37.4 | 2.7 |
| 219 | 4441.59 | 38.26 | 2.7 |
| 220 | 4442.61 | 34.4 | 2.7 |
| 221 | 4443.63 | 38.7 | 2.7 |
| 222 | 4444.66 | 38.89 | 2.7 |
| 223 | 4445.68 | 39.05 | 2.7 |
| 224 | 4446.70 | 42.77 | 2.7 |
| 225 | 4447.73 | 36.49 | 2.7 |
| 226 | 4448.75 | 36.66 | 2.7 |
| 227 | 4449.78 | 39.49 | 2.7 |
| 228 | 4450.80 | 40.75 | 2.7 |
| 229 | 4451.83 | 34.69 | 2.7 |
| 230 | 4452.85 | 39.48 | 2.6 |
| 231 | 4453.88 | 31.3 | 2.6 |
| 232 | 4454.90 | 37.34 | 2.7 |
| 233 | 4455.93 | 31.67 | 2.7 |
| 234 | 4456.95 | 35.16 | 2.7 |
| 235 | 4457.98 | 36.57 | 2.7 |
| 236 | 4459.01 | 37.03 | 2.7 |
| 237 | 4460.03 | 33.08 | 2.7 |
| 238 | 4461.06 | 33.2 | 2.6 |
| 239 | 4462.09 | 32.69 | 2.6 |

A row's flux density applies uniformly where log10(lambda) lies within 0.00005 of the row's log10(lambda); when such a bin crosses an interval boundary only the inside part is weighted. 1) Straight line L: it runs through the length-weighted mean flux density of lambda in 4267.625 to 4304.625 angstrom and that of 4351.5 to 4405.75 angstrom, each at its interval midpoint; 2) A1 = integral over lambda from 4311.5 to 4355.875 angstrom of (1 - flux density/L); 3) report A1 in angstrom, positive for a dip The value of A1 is 1.1 angstrom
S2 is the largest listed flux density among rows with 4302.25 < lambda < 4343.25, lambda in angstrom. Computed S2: 40.06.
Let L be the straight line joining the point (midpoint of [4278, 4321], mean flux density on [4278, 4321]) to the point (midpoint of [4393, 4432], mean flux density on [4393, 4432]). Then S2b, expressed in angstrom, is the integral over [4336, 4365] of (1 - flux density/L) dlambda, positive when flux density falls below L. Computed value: 0.6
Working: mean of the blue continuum 28.8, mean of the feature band 30.8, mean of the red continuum 34.5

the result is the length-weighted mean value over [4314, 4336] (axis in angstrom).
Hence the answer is 31.5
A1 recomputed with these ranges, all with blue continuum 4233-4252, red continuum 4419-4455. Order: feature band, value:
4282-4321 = 5.80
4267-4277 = 0.96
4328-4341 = 1.79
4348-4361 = 0.71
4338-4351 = 2.23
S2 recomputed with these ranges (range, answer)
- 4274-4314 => 36.07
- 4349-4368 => 39.19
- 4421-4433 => 38.07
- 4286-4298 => 31.89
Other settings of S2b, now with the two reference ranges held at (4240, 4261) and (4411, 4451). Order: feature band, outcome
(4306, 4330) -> 3.1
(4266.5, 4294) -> 2.1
